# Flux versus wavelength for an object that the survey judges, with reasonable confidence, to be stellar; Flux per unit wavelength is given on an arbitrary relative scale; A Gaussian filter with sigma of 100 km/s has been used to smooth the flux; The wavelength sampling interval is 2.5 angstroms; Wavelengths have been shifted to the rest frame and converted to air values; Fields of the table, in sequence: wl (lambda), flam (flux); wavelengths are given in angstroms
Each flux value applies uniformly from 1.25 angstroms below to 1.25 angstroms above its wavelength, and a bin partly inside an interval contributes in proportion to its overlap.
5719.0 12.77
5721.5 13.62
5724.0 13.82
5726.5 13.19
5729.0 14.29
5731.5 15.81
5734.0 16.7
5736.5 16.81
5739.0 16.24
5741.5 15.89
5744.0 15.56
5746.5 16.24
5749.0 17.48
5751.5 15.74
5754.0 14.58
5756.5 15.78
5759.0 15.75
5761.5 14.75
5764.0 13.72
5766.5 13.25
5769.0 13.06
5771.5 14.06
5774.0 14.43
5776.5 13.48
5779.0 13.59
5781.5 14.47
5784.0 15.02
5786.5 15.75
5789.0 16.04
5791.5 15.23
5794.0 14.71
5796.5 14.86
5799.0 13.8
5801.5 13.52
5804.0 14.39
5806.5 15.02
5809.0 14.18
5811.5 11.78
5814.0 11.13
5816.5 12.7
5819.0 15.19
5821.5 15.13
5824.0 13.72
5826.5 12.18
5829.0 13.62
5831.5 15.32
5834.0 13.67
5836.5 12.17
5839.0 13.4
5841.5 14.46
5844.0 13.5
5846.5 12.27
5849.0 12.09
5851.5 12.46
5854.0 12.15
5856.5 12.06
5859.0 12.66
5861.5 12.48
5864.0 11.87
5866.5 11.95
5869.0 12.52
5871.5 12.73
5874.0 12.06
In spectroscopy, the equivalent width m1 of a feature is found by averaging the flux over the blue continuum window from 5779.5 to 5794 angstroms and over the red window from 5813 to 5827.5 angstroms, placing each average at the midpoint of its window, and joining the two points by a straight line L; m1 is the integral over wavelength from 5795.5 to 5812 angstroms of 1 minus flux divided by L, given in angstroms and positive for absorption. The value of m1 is 0.3 angstroms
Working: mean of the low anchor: 15.2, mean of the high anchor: 13.4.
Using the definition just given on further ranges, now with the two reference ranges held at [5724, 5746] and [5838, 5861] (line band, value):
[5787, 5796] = -0.7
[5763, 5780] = 1.1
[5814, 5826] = -0.2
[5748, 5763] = -0.6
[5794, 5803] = -0.1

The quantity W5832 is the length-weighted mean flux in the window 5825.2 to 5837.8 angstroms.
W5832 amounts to 13.4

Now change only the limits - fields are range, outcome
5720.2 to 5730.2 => 13.7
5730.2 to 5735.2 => 16.2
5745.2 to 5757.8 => 16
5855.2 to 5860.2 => 12.4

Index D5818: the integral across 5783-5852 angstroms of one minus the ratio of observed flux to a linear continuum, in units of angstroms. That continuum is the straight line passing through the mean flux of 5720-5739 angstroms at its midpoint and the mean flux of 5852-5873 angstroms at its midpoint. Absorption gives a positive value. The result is -3.31 angstroms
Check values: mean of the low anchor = 15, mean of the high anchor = 12.3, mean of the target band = 13.8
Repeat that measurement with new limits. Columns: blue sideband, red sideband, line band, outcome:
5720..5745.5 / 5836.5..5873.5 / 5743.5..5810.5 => -2.34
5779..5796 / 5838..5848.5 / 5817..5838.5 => -0.02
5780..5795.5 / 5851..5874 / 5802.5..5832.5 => 0.72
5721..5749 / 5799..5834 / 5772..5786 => 0.21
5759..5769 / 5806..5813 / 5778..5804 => -1.95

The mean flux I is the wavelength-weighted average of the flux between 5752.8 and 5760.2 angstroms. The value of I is 15.4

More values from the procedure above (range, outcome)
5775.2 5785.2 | 14.1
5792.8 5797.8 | 14.8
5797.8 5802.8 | 13.7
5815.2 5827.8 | 13.8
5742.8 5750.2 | 16.4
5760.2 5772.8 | 13.8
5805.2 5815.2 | 13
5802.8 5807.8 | 14.7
